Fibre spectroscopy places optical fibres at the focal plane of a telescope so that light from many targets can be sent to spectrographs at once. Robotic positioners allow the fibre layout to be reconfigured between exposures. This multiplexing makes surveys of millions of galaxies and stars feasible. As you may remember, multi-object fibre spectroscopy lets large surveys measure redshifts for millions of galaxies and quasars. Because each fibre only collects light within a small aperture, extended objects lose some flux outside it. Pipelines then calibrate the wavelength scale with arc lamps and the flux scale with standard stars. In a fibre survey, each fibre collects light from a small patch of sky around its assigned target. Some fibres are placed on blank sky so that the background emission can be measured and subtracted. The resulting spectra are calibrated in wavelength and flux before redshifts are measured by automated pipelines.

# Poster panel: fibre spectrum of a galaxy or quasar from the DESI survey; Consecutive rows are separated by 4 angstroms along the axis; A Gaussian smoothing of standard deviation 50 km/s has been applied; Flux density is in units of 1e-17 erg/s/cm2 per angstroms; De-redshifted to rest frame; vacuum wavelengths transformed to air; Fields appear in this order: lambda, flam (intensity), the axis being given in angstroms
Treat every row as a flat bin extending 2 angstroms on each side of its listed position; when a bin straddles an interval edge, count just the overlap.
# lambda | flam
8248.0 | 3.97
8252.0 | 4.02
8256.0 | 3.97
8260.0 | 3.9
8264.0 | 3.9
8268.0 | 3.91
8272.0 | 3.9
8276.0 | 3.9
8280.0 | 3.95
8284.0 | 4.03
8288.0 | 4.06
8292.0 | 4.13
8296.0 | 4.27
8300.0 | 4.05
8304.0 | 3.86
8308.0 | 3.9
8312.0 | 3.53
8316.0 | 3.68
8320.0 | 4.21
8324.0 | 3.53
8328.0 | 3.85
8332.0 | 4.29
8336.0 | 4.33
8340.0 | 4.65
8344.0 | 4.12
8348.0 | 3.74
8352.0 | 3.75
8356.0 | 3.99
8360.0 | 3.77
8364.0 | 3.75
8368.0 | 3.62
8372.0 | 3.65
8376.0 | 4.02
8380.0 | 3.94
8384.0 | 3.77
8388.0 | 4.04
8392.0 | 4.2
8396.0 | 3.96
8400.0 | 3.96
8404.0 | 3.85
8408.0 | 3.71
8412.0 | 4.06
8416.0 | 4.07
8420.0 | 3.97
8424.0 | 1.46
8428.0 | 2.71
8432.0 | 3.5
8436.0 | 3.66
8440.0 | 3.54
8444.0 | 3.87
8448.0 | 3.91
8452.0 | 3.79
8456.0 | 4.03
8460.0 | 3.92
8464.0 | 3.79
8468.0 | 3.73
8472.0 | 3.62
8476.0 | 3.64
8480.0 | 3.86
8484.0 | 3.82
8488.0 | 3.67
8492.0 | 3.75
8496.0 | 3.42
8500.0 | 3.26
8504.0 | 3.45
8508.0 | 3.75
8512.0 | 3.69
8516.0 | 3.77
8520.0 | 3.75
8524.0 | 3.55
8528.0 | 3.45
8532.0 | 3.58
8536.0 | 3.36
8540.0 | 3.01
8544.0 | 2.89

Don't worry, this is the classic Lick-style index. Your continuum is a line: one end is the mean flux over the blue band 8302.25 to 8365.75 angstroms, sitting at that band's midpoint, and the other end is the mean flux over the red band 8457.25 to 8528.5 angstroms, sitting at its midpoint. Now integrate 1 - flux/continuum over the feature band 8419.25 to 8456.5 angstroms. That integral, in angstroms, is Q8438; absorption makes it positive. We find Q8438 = 3.5 angstroms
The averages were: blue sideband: 3.94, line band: 3.4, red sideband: 3.67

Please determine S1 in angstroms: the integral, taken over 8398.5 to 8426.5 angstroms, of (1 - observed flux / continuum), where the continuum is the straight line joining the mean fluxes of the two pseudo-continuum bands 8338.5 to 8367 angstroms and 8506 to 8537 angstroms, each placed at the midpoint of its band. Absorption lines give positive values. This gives 2.0 angstroms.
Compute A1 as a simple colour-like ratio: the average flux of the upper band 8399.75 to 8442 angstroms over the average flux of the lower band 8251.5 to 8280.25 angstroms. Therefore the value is 0.89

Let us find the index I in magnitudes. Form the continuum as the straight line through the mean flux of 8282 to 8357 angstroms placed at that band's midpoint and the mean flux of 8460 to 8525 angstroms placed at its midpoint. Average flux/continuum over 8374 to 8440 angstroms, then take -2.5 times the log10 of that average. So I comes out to 0.05 mag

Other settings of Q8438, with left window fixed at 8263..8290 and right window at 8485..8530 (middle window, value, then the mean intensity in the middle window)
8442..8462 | -1.21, 3.9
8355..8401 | -1.09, 3.89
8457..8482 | -0.79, 3.77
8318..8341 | -1.50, 4.12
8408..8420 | -0.80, 3.99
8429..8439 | 0.59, 3.49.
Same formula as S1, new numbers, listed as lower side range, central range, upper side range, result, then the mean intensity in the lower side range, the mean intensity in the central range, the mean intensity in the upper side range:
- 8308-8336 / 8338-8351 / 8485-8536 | -0.97 angstroms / 3.89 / 4.14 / 3.59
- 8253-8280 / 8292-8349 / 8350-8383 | -2.21 angstroms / 3.92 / 4.01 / 3.81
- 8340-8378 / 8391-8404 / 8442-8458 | -0.39 angstroms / 3.87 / 4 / 3.9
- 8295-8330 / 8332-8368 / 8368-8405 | -1.07 angstroms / 3.86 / 4.01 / 3.92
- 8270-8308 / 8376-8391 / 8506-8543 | -0.52 angstroms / 4.01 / 3.95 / 3.53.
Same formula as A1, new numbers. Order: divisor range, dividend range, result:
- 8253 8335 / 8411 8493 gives 0.92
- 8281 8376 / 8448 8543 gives 0.92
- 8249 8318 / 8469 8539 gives 0.91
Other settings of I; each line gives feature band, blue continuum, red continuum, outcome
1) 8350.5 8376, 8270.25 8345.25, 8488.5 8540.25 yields 0.03 mag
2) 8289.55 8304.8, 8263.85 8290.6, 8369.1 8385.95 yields -0.04 mag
